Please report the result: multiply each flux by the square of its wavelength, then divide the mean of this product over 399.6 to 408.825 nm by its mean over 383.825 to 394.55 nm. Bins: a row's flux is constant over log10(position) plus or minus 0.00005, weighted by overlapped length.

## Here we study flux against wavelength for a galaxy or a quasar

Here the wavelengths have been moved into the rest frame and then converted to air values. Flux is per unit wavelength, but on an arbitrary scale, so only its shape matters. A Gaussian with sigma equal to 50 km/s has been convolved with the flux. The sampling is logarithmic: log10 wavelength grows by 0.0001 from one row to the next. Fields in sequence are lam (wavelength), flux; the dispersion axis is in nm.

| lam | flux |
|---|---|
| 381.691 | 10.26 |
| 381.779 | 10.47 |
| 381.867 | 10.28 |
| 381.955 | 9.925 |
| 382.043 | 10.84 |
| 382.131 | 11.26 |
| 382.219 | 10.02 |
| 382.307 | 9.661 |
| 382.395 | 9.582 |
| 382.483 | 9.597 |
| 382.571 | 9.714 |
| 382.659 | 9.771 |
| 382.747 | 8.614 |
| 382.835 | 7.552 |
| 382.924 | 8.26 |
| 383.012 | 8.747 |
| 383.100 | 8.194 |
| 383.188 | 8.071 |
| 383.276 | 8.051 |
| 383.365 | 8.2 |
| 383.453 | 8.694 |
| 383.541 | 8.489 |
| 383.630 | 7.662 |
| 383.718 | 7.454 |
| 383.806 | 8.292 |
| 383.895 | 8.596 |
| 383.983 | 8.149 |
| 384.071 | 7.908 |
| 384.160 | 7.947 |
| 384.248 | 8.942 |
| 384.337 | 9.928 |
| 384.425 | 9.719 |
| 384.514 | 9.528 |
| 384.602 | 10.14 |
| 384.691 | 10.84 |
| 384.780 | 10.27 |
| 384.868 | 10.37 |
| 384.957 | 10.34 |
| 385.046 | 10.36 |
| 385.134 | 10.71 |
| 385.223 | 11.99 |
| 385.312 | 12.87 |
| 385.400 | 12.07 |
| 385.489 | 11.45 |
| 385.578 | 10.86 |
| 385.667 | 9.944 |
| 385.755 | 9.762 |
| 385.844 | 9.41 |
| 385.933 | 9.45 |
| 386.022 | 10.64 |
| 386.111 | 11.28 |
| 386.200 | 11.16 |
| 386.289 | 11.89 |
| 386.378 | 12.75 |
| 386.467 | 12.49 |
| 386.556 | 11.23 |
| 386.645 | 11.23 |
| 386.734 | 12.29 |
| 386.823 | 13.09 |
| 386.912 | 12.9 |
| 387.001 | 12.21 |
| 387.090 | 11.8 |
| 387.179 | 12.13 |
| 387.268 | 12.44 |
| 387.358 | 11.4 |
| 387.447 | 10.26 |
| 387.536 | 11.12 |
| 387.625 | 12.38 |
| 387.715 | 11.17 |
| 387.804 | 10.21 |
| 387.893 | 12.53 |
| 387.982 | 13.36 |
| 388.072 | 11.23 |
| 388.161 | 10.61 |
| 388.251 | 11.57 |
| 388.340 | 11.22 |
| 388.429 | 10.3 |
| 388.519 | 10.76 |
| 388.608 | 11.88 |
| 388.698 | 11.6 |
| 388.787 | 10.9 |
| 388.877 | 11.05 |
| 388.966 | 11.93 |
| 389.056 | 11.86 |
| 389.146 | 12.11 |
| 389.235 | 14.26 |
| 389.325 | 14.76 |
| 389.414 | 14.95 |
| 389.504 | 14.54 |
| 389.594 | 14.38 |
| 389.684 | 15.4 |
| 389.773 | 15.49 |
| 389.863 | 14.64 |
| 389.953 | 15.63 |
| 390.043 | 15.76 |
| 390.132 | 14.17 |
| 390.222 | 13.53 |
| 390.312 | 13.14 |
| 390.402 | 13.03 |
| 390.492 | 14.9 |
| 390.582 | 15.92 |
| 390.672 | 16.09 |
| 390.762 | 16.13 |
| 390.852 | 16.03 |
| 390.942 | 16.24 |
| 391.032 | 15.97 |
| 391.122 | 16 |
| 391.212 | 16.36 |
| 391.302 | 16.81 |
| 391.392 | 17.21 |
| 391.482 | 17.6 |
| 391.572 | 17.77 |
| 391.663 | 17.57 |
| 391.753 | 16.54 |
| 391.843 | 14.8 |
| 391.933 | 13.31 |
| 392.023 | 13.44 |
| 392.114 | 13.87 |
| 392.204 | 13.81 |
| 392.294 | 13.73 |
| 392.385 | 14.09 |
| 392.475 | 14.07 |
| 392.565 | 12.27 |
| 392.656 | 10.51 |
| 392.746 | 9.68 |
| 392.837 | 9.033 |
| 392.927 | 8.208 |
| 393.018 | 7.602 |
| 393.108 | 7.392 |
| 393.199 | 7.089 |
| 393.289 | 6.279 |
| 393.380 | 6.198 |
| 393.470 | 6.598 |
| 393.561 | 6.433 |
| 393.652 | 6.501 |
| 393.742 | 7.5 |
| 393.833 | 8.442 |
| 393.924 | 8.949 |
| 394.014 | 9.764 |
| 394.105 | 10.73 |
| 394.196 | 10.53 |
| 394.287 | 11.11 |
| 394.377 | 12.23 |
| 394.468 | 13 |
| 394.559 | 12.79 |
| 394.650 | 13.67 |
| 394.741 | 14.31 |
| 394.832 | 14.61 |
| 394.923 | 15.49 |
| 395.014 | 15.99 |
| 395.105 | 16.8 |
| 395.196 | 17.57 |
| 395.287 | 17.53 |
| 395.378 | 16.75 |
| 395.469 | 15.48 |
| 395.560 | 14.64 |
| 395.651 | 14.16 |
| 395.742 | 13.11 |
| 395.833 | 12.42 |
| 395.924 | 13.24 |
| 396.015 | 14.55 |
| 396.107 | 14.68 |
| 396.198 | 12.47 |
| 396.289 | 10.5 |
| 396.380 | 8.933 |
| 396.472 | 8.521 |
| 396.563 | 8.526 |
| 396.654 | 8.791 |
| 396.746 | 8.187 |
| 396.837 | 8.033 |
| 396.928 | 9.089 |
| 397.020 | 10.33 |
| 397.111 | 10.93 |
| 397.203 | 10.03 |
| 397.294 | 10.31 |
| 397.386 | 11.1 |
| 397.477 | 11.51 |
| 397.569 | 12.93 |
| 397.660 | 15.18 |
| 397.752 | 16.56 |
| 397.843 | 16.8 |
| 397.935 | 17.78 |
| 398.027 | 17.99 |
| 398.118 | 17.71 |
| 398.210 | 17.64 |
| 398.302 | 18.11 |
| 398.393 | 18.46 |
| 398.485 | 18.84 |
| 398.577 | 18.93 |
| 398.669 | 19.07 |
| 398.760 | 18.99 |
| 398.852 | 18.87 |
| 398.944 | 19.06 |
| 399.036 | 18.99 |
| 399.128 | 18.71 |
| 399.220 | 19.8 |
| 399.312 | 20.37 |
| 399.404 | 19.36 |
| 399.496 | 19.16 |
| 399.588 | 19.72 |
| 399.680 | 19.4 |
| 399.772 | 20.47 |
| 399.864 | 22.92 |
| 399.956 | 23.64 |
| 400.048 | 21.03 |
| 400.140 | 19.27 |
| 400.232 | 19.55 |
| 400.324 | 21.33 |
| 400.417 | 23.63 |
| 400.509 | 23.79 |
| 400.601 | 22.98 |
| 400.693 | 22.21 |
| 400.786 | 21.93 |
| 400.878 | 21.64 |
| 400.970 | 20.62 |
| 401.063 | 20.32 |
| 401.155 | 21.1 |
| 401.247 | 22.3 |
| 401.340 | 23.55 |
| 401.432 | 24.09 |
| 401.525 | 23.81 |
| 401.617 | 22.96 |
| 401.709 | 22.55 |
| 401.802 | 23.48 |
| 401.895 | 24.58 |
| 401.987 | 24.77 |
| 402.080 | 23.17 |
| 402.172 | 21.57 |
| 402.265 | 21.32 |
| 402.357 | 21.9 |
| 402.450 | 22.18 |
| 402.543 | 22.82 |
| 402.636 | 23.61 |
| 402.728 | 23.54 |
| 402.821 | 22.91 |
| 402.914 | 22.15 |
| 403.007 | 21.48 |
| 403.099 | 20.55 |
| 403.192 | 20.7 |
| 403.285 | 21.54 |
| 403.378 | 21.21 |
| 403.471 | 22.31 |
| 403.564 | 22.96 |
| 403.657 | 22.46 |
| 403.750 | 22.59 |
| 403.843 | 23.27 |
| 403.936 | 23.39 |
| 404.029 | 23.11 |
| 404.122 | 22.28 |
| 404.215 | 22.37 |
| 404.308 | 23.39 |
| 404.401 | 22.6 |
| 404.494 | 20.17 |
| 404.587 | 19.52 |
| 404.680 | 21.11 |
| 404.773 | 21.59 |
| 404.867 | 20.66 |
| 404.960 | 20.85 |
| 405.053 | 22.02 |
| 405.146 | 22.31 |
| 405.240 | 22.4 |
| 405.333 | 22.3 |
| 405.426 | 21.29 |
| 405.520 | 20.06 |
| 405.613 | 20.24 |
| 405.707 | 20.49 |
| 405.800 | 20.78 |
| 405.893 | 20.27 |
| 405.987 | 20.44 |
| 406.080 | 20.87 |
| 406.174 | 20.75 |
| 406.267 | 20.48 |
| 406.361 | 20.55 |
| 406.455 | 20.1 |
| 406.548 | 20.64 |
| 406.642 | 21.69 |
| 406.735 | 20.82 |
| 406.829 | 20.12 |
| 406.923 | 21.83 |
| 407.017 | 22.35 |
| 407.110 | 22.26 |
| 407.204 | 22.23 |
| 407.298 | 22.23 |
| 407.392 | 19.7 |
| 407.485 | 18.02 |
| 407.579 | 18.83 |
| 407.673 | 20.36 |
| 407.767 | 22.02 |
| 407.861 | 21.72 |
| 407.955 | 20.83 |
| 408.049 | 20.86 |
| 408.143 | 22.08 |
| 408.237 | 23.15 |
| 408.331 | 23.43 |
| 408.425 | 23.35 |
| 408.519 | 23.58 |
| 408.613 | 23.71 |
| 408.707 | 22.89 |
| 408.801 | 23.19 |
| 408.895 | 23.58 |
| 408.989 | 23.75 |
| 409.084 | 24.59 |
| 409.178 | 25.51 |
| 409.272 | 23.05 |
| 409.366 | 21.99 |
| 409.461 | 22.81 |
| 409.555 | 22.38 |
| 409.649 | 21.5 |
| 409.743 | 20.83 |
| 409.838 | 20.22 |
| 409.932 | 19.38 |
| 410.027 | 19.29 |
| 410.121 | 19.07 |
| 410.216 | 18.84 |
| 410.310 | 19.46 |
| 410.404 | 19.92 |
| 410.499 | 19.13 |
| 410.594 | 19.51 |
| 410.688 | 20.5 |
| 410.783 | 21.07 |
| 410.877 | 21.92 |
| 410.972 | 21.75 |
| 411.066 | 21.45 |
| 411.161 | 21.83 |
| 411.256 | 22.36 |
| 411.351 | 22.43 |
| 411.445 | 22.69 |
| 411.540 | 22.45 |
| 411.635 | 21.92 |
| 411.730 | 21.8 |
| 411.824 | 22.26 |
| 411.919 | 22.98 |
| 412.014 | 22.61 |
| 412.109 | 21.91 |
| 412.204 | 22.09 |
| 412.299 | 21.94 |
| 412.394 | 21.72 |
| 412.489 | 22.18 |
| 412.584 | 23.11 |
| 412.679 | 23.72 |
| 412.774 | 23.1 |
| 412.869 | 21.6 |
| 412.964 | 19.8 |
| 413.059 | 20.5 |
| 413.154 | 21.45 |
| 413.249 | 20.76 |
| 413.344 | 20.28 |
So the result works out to 2.0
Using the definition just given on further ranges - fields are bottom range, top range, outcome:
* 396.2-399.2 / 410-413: 1.61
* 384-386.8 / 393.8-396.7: 1.27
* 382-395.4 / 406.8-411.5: 2.03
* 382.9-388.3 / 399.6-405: 2.30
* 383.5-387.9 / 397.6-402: 2.07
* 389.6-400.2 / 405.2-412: 1.62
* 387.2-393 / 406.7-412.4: 1.77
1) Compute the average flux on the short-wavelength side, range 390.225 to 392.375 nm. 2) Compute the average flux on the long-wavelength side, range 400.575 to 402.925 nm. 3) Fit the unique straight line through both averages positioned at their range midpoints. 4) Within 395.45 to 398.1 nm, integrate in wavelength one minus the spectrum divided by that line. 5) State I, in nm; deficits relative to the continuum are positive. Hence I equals 0.95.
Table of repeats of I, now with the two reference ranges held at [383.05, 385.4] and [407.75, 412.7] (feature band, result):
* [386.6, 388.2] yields -0.136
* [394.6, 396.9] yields 0.268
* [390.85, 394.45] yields 0.372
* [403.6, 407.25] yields -0.351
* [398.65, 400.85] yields -0.490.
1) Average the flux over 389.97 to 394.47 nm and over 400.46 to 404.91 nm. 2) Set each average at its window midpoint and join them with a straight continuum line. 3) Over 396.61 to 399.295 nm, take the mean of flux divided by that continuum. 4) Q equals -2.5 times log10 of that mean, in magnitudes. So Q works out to 0.19 mag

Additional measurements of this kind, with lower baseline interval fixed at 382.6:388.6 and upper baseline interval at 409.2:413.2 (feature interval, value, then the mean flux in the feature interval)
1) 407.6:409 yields -0.11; 22.5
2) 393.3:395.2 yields 0.26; 11.2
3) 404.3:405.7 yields -0.14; 21.3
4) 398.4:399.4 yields -0.18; 19.1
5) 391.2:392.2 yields -0.21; 15.8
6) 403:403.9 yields -0.21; 21.9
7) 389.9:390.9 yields -0.20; 14.9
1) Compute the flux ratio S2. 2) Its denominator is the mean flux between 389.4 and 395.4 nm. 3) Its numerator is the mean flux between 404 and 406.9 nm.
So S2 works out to 1.61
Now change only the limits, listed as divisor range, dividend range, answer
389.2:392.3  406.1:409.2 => 1.43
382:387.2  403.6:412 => 2.14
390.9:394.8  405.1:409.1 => 1.79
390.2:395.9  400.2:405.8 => 1.70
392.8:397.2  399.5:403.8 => 1.98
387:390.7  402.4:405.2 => 1.72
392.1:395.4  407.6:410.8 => 1.91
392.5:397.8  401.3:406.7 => 1.94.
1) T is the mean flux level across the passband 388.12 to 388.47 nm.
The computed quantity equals 10.9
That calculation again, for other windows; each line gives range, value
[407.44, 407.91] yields 20.2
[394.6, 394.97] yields 14.5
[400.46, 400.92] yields 22.5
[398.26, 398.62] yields 18.6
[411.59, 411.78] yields 21.9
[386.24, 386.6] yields 12.1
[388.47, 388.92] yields 11.2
